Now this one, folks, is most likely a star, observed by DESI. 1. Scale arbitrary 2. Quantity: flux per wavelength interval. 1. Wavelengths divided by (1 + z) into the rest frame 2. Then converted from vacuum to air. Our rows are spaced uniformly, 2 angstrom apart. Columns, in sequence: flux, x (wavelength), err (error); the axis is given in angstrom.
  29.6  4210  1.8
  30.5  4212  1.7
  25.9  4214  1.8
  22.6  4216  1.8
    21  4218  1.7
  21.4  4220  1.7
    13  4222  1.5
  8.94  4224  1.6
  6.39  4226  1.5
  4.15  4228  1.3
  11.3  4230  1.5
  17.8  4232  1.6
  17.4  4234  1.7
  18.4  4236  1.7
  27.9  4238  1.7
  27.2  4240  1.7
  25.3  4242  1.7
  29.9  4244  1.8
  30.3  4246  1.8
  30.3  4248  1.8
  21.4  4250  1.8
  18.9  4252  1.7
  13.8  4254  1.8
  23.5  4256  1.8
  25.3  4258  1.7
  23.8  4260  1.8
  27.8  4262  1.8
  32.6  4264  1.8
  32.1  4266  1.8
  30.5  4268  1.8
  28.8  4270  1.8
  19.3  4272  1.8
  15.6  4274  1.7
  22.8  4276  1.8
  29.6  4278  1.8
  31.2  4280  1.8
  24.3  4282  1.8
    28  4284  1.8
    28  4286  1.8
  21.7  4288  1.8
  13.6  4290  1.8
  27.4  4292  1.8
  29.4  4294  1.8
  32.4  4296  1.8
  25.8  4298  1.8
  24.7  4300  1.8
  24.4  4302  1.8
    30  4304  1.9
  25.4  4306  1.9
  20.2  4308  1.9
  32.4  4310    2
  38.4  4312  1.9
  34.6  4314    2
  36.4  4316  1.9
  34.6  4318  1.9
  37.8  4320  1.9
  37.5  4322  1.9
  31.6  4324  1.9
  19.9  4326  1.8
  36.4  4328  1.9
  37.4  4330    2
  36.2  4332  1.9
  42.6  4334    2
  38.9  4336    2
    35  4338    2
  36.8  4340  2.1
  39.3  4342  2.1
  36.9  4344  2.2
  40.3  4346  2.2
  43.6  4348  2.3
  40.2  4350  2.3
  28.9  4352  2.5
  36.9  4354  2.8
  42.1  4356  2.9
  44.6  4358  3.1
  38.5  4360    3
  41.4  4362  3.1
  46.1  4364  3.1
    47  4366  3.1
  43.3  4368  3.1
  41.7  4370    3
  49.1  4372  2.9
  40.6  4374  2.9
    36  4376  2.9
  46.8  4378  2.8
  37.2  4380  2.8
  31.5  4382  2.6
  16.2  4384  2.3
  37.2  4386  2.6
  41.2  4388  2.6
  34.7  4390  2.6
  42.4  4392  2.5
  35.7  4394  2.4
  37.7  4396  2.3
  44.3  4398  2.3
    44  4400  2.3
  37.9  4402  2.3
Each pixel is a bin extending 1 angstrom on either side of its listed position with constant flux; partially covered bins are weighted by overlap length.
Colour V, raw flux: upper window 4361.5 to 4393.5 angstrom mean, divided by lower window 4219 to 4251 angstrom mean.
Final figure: 2.03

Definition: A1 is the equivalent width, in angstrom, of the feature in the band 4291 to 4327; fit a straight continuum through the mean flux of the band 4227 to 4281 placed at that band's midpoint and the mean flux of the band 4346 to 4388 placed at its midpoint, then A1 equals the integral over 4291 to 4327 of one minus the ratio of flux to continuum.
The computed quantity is 1.38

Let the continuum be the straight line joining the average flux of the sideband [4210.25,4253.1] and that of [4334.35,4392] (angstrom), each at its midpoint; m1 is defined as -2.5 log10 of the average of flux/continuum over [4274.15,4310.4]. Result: 0.13 mag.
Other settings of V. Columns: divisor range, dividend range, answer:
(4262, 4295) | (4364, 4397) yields 1.50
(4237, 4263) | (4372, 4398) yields 1.49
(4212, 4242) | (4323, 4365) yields 2.09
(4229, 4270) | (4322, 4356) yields 1.50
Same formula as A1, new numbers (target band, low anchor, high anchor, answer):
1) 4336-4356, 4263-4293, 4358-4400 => -1.57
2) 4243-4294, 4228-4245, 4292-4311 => -3.05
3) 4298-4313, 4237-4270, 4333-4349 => 2.75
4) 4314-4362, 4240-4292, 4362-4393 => -3.73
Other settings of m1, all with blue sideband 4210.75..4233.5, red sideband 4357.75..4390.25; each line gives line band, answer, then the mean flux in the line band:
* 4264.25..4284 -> -0.08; 26.4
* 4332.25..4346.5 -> -0.12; 38.4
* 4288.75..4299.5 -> 0.09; 25.6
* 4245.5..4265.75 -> -0.14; 24.9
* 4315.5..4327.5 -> -0.04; 33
